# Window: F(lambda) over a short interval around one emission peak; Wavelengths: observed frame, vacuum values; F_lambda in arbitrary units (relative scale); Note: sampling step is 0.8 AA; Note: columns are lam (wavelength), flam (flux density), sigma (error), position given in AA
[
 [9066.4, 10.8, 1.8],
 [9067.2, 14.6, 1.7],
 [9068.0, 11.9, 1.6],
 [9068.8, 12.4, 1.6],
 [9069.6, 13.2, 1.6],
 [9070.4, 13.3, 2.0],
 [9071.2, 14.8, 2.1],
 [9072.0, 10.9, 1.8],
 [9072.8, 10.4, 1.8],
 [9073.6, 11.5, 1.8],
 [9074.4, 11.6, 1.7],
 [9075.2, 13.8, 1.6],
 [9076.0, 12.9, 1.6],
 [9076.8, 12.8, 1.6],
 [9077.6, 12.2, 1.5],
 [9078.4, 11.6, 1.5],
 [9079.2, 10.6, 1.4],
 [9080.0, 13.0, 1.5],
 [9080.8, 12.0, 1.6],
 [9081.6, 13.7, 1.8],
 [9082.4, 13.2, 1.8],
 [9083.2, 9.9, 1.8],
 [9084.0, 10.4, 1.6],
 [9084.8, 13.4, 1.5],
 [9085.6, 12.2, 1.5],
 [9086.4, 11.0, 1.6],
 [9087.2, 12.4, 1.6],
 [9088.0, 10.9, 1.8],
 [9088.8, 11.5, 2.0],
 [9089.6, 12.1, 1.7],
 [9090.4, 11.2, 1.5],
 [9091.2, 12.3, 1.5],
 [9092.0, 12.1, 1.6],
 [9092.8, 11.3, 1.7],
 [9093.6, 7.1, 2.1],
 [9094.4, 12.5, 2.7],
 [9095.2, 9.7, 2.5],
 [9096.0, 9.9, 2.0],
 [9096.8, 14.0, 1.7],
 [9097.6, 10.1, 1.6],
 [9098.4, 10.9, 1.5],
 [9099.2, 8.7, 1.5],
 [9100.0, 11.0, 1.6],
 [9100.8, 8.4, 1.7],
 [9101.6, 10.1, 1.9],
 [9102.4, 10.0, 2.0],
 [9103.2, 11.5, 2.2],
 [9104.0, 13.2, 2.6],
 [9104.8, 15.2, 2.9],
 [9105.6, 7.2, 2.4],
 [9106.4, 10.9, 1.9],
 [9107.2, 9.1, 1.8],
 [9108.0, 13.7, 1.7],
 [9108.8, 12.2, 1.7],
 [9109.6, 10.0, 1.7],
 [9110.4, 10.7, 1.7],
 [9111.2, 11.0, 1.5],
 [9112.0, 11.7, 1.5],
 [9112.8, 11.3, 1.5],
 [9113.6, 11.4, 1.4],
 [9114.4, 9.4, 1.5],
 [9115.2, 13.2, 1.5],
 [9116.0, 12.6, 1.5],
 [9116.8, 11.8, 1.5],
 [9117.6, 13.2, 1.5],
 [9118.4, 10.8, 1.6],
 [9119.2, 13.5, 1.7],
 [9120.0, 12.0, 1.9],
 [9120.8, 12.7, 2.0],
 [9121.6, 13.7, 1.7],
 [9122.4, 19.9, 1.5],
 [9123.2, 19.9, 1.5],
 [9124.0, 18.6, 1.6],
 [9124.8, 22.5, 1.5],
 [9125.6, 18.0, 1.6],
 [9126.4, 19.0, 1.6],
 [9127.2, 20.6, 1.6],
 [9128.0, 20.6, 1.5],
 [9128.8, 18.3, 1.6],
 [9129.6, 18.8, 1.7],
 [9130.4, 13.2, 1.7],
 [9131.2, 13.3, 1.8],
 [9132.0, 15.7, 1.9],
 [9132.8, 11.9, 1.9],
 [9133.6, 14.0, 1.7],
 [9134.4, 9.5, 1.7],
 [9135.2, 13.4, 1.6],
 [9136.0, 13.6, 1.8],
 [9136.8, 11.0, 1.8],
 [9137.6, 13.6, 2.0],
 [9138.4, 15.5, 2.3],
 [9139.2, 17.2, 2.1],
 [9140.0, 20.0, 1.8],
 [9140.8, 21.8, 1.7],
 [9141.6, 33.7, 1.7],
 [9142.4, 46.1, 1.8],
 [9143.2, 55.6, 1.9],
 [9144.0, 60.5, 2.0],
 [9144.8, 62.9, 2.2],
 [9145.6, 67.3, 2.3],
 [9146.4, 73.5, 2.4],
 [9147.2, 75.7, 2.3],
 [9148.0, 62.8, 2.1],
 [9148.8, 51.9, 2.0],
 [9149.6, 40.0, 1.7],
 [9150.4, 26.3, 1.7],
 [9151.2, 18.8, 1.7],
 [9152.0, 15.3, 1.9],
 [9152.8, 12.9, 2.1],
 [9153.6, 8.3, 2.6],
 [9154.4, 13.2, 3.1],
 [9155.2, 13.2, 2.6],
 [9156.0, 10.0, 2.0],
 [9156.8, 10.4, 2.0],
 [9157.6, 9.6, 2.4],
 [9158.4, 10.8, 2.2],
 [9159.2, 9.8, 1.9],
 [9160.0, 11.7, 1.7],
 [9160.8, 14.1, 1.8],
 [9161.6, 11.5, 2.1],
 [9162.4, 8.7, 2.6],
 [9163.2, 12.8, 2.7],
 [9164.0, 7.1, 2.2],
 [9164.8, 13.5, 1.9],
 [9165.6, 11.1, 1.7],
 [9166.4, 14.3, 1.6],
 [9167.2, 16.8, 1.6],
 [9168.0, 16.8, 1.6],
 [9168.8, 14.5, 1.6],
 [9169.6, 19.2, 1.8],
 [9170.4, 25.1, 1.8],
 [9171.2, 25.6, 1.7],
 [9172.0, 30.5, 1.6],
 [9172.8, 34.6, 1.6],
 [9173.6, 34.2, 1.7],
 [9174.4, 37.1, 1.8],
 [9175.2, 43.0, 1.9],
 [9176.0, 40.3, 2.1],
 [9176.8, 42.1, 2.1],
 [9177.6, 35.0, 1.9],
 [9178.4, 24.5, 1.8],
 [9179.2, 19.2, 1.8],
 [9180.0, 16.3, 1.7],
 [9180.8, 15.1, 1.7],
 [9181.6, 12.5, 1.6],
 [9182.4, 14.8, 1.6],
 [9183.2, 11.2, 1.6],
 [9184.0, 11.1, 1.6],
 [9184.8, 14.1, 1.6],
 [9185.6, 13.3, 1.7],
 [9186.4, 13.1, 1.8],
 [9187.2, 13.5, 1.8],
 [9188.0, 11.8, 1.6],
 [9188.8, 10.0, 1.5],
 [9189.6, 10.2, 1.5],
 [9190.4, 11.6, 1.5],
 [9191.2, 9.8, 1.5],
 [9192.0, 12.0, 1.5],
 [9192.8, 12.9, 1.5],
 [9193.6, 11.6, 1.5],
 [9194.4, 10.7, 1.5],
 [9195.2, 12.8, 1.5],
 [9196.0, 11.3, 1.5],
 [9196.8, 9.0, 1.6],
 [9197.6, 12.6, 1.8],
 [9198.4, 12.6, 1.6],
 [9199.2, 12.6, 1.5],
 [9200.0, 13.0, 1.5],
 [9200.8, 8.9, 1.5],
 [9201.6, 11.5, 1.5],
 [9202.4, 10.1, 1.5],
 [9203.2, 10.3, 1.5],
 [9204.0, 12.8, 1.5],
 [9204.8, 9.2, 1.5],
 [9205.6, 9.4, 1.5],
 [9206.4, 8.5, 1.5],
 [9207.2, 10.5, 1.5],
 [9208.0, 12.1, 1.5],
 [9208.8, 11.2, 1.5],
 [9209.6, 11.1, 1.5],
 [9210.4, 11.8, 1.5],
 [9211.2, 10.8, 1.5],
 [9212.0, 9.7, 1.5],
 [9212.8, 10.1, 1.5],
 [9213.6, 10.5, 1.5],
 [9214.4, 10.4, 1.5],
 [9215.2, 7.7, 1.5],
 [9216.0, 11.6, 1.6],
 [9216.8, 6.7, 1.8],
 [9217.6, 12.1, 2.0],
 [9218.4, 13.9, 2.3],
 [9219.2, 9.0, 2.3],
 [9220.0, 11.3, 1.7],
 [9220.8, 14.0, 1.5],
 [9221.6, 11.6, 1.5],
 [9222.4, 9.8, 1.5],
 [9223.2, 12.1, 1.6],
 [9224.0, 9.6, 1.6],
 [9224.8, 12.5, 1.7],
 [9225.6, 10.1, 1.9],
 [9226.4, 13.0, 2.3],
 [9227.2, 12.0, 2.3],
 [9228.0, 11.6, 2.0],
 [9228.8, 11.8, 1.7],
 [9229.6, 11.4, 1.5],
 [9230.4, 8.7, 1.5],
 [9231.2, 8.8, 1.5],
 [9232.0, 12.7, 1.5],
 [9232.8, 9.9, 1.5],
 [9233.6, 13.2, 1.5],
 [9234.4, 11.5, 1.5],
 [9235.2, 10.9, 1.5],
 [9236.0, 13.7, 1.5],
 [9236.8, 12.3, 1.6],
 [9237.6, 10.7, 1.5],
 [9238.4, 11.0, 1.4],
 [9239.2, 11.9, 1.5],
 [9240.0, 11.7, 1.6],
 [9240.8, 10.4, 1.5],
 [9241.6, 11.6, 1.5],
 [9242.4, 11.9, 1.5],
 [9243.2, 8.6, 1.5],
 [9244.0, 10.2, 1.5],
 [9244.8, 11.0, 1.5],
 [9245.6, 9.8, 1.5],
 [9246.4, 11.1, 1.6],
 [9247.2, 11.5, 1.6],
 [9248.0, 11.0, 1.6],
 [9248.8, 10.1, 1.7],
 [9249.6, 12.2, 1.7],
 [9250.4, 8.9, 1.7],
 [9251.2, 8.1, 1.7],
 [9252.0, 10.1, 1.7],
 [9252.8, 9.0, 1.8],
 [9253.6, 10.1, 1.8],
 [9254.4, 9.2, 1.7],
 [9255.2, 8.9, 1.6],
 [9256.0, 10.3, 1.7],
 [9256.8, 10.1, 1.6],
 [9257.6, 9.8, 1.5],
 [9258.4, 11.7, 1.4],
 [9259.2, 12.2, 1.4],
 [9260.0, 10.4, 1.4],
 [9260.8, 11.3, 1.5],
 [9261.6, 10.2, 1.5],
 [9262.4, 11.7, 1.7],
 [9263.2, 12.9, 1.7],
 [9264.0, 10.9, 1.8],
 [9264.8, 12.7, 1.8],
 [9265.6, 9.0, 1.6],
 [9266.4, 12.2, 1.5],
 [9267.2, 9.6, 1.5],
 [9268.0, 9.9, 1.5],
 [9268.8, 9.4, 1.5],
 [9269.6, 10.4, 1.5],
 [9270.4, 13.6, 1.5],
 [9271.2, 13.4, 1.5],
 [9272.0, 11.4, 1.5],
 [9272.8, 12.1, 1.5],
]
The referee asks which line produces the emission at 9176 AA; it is [N II]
